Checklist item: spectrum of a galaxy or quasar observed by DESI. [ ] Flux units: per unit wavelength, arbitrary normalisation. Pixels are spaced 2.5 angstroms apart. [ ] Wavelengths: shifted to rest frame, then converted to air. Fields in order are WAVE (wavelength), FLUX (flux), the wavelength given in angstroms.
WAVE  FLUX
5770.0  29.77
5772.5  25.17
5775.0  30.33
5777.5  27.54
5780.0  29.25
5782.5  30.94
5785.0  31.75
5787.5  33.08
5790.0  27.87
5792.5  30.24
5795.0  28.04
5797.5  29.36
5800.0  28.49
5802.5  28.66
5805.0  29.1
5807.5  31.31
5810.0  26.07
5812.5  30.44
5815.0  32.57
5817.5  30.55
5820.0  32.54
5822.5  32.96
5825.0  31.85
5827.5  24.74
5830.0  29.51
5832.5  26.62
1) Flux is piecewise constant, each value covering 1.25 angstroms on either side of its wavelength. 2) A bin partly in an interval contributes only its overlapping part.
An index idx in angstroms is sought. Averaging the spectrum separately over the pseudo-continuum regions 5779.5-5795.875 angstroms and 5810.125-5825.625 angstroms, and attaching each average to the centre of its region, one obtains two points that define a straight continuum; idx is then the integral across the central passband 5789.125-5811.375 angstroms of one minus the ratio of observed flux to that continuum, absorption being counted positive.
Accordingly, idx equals 1.4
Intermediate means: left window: 30.3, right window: 31.4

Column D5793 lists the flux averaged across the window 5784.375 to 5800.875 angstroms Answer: 29.8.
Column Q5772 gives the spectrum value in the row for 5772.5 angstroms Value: 25.17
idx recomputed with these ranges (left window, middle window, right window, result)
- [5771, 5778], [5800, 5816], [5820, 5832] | -0.2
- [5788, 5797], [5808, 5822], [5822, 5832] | -0.7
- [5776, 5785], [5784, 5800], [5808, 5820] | 0.0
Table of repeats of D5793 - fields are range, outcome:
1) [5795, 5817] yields 29.5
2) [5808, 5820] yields 30.3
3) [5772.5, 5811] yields 29.4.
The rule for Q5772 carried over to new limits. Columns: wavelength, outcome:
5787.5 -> 33.08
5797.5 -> 29.36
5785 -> 31.75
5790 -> 27.87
